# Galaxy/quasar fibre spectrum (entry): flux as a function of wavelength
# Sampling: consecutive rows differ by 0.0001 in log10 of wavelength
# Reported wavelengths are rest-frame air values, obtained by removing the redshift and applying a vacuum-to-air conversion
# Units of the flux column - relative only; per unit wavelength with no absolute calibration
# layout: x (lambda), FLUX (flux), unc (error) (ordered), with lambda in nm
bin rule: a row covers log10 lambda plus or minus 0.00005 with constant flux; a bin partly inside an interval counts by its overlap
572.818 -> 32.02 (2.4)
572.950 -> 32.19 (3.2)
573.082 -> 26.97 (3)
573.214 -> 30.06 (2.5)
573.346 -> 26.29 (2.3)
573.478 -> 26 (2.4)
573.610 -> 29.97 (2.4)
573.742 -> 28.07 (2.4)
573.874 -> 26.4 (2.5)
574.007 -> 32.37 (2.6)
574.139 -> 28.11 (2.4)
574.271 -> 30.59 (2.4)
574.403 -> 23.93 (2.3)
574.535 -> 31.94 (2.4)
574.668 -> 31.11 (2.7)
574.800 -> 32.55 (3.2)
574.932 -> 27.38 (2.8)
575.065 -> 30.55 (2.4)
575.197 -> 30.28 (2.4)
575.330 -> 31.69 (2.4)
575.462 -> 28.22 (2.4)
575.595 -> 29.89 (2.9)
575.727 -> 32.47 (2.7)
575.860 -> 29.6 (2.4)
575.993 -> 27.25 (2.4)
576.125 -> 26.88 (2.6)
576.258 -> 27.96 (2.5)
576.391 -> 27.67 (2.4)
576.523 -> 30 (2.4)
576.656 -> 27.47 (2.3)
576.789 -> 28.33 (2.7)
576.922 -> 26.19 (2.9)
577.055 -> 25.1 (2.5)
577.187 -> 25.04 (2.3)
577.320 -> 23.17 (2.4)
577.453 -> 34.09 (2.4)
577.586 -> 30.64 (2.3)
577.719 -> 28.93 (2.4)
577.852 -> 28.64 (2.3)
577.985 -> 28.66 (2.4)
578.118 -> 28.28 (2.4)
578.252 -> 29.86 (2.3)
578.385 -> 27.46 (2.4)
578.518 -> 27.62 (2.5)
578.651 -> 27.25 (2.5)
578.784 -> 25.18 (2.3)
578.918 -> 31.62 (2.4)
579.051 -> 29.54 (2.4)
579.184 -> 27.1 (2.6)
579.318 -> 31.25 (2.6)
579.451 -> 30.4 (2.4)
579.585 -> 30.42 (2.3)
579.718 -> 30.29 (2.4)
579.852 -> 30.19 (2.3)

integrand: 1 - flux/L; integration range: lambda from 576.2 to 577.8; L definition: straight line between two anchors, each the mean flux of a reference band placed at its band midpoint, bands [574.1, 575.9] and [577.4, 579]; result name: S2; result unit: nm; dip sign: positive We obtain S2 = 0.078 nm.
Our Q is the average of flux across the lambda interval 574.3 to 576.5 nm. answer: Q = 29.4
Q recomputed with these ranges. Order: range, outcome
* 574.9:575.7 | 29.9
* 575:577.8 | 28.6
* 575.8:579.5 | 28.2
